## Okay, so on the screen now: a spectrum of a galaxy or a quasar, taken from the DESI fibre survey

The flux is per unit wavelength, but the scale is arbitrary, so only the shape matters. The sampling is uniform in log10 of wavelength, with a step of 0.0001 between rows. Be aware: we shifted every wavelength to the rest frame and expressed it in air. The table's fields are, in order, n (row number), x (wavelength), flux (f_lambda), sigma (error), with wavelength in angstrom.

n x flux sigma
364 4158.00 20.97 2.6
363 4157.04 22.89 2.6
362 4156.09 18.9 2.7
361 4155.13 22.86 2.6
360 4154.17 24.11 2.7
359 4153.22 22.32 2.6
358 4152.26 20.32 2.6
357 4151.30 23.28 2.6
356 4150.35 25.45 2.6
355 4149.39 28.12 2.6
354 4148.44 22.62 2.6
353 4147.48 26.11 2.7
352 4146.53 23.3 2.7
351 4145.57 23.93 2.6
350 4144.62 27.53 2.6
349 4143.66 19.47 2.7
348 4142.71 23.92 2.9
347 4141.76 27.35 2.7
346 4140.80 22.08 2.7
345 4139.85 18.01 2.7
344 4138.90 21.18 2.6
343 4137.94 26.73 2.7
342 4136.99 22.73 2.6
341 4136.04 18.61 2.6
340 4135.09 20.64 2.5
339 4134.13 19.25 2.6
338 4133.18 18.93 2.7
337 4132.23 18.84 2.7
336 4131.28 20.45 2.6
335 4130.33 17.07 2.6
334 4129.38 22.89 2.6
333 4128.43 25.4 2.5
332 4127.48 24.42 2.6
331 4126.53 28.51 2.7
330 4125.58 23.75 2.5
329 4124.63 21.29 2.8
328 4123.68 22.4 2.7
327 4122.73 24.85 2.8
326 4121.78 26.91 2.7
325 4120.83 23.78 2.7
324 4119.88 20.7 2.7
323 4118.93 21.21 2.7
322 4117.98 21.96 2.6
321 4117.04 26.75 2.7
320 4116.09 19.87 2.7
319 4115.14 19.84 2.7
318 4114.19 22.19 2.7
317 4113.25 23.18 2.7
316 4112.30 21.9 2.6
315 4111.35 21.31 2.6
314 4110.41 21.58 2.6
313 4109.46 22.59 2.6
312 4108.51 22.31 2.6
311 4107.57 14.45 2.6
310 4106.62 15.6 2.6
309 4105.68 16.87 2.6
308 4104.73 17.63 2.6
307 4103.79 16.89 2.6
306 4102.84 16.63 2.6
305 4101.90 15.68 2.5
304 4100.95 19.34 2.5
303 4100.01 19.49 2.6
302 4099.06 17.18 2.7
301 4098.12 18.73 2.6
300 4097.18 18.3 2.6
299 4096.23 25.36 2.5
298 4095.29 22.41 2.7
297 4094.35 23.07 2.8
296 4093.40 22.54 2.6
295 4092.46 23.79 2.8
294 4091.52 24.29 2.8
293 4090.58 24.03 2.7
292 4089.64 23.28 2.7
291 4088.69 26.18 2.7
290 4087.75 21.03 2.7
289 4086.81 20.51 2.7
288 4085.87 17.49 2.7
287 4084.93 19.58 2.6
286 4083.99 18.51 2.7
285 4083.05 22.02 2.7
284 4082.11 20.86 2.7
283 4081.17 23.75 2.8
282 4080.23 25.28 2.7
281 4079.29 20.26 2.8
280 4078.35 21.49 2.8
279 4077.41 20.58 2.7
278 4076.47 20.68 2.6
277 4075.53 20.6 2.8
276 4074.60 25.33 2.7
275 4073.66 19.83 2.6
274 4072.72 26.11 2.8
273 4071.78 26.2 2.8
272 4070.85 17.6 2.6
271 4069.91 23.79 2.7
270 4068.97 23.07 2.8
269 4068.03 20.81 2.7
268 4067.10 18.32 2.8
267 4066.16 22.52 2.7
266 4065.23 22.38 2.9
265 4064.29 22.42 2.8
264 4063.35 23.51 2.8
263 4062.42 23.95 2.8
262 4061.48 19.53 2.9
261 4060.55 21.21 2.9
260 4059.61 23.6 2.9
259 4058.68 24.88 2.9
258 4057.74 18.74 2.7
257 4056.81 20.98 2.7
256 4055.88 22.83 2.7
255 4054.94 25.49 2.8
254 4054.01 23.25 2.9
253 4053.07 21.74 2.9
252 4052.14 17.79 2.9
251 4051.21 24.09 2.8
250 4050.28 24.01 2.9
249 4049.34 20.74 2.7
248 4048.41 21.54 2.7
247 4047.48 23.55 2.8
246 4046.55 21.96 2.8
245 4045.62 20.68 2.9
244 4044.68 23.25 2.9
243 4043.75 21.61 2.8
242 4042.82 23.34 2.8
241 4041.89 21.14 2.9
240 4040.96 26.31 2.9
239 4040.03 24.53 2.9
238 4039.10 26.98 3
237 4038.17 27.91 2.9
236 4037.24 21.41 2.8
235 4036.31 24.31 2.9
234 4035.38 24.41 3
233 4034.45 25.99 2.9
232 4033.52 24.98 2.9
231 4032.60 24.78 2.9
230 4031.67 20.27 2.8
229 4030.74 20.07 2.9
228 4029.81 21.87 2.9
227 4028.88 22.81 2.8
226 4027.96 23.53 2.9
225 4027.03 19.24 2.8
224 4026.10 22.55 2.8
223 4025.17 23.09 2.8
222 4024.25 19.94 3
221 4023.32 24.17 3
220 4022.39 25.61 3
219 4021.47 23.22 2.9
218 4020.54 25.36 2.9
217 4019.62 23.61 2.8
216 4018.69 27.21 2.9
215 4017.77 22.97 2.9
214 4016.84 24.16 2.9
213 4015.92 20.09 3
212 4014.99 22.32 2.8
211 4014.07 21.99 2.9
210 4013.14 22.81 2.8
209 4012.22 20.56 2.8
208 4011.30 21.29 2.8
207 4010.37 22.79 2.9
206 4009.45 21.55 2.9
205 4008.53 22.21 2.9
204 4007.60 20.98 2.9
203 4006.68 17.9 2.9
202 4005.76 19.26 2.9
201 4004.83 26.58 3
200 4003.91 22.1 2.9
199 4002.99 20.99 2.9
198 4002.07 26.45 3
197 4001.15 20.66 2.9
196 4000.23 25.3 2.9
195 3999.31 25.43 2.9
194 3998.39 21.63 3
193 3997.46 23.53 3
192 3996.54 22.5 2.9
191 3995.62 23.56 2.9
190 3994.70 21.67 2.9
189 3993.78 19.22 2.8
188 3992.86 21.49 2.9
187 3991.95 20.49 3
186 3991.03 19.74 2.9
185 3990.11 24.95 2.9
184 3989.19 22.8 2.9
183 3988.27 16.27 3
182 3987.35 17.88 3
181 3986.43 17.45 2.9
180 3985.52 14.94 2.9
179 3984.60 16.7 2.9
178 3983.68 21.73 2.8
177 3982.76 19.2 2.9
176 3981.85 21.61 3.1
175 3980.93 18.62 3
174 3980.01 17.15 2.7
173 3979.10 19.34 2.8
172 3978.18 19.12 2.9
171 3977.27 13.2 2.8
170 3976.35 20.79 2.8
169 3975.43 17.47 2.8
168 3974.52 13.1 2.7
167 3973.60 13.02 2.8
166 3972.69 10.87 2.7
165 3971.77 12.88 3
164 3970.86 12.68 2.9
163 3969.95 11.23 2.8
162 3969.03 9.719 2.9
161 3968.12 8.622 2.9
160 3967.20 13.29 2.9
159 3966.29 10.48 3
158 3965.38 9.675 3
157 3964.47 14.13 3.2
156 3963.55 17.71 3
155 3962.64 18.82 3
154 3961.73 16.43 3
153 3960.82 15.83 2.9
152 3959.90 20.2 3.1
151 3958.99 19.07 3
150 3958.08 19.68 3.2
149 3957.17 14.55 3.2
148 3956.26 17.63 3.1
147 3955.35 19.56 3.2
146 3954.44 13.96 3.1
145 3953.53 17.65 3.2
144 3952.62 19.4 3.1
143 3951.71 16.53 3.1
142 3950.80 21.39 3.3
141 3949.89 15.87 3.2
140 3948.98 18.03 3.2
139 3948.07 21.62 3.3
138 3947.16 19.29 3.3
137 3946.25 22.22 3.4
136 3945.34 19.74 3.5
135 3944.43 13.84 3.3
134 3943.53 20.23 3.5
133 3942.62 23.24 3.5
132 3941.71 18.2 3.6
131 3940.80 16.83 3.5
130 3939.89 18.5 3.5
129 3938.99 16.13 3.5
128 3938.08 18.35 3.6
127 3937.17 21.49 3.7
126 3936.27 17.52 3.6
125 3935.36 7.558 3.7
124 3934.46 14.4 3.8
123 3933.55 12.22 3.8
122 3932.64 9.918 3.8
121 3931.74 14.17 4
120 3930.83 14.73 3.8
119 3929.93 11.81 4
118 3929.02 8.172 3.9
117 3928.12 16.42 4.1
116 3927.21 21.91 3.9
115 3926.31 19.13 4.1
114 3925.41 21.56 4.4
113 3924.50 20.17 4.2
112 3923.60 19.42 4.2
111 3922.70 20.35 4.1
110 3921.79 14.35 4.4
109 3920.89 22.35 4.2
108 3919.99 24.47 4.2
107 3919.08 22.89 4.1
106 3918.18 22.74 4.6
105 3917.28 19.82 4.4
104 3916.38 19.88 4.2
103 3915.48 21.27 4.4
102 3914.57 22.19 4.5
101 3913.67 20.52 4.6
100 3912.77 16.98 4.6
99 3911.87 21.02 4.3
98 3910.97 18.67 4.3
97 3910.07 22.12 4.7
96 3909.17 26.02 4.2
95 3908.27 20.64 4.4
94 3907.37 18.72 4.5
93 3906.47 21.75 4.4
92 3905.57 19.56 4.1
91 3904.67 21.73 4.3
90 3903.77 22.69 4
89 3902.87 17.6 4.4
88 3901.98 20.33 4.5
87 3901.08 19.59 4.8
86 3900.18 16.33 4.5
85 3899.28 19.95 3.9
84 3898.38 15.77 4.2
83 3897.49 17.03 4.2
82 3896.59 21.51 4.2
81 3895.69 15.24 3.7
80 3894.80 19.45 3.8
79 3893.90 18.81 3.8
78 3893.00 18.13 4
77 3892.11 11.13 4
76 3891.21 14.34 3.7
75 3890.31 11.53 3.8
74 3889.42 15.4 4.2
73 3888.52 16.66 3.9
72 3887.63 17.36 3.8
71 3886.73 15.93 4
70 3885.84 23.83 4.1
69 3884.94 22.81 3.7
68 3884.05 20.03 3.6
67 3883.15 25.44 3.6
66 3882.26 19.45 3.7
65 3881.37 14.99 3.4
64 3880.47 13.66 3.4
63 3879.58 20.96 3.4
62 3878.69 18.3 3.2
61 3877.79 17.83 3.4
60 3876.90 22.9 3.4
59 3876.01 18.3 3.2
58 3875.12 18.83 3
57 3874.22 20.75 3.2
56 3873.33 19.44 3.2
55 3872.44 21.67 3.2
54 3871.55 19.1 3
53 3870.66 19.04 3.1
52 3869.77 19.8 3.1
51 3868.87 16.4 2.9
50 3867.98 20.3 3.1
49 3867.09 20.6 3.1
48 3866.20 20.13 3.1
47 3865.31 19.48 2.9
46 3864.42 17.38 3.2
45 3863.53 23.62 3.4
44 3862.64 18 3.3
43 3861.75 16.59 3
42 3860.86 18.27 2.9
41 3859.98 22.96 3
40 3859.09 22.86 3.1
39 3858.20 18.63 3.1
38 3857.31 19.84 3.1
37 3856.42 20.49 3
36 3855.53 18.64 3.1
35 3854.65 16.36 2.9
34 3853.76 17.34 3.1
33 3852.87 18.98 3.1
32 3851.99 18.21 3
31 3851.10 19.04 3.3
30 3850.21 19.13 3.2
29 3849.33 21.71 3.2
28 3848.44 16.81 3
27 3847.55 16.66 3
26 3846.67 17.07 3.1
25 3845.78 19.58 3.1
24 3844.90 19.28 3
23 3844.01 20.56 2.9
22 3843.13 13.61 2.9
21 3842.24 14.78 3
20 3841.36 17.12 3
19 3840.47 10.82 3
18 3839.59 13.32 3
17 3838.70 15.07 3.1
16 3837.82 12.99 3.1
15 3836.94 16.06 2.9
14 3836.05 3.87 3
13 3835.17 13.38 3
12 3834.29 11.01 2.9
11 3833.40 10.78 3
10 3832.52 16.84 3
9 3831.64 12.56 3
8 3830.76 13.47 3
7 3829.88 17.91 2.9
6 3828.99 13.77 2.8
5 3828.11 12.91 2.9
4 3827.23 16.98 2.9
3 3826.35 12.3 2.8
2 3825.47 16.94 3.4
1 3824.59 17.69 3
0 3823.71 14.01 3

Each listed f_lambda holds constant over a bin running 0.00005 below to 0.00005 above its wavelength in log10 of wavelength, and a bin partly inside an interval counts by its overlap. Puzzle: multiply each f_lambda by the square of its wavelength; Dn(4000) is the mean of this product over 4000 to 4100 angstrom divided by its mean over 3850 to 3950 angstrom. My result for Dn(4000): 1.29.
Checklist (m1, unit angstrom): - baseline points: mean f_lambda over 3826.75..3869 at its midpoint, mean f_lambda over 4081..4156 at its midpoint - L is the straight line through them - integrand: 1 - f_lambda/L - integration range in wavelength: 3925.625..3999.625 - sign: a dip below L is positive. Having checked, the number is 6.7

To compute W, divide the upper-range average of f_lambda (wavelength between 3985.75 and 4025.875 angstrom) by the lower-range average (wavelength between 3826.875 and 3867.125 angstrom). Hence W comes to 1.3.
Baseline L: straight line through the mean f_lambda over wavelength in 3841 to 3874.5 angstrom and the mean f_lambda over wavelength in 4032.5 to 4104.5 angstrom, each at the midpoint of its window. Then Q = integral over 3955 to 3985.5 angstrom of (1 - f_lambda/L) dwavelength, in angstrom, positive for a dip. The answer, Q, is 7.06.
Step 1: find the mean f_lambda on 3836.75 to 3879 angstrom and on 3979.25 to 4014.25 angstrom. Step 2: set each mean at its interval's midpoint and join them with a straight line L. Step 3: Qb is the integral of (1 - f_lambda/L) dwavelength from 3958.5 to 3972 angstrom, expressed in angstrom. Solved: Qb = 4.21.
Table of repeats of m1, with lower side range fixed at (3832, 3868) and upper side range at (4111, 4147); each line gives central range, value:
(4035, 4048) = -1.8 angstrom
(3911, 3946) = 1.2 angstrom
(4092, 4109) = 2.1 angstrom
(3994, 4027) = -4.0 angstrom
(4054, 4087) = -0.8 angstrom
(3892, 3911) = -1.2 angstrom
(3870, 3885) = -1.5 angstrom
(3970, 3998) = 2.0 angstrom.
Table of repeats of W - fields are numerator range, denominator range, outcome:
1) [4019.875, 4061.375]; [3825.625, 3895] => 1.31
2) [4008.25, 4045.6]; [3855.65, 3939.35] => 1.24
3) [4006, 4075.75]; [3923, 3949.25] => 1.32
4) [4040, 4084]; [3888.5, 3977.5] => 1.28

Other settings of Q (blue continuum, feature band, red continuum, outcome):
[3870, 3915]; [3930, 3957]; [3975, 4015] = 3.8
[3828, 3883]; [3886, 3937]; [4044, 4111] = 1.0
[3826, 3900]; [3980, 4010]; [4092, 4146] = -2.4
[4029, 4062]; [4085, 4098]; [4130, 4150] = 0.2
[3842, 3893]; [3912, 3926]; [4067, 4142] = -1.0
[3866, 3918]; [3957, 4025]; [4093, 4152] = 2.9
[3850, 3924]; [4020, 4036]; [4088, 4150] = -1.7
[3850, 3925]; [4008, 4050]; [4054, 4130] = -4.0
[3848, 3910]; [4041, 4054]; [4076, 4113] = -1.2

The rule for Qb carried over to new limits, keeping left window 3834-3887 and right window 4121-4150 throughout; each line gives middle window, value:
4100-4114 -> 2.1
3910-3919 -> -0.7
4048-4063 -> -0.4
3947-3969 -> 3.8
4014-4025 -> -1.3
